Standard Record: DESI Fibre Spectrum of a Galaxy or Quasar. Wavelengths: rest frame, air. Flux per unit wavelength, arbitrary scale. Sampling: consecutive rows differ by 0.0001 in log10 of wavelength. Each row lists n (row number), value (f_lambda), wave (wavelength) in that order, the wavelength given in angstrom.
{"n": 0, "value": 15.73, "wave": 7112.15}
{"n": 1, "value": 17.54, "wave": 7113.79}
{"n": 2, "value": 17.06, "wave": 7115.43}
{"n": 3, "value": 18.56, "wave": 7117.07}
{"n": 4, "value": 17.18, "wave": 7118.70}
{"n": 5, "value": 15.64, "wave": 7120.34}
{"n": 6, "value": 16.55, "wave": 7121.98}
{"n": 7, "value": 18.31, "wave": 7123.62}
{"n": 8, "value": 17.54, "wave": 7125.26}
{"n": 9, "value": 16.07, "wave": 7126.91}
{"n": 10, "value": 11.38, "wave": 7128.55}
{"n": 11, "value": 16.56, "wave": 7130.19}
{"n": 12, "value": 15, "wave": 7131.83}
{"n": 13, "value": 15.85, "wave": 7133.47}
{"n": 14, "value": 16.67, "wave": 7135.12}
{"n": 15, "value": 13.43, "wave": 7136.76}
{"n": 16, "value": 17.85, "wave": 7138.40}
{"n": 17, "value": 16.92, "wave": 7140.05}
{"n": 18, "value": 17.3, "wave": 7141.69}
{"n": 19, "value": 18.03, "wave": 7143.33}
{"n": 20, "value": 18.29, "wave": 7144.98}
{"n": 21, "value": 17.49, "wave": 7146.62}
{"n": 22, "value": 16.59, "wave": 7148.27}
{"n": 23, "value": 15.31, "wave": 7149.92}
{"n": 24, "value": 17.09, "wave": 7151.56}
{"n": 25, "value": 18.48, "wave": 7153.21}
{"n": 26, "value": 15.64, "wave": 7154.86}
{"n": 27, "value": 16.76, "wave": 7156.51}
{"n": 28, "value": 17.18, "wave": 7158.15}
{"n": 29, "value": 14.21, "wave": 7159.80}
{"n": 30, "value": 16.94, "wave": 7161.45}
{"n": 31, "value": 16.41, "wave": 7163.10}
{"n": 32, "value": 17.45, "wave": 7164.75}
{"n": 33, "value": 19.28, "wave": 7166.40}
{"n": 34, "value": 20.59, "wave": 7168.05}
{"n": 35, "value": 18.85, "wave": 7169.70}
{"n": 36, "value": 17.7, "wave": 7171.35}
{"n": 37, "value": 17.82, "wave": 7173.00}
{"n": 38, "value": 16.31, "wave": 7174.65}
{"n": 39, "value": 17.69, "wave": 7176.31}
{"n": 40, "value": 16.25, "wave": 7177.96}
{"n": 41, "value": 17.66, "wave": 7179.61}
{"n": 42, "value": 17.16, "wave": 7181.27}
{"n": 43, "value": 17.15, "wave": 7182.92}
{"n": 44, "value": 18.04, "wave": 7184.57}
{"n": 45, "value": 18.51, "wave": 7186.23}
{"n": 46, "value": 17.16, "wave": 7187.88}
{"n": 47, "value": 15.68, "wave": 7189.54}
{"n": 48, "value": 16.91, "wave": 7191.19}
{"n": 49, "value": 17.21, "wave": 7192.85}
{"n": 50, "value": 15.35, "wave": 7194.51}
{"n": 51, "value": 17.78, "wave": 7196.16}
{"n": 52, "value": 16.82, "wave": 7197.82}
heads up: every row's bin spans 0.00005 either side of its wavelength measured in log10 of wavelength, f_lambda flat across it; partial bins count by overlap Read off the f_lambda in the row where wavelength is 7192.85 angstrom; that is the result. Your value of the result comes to 17.21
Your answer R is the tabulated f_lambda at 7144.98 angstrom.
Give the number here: 18.29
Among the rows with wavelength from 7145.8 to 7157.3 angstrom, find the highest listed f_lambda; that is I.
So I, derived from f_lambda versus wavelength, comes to 18.48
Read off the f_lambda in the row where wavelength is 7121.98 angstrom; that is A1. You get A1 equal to 16.55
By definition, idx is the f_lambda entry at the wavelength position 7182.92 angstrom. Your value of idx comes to 17.15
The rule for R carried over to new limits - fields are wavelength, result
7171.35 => 17.7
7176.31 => 17.69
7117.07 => 18.56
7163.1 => 16.41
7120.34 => 15.64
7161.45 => 16.94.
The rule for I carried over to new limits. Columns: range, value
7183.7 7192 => 18.51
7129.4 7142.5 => 17.85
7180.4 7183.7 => 17.16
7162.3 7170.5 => 20.59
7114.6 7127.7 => 18.56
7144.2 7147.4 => 18.29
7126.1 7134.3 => 16.56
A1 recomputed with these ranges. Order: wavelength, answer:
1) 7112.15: 15.73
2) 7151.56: 17.09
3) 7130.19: 16.56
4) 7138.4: 17.85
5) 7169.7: 18.85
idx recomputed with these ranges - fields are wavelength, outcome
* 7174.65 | 16.31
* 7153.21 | 18.48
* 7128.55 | 11.38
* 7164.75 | 17.45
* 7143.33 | 18.03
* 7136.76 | 13.43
